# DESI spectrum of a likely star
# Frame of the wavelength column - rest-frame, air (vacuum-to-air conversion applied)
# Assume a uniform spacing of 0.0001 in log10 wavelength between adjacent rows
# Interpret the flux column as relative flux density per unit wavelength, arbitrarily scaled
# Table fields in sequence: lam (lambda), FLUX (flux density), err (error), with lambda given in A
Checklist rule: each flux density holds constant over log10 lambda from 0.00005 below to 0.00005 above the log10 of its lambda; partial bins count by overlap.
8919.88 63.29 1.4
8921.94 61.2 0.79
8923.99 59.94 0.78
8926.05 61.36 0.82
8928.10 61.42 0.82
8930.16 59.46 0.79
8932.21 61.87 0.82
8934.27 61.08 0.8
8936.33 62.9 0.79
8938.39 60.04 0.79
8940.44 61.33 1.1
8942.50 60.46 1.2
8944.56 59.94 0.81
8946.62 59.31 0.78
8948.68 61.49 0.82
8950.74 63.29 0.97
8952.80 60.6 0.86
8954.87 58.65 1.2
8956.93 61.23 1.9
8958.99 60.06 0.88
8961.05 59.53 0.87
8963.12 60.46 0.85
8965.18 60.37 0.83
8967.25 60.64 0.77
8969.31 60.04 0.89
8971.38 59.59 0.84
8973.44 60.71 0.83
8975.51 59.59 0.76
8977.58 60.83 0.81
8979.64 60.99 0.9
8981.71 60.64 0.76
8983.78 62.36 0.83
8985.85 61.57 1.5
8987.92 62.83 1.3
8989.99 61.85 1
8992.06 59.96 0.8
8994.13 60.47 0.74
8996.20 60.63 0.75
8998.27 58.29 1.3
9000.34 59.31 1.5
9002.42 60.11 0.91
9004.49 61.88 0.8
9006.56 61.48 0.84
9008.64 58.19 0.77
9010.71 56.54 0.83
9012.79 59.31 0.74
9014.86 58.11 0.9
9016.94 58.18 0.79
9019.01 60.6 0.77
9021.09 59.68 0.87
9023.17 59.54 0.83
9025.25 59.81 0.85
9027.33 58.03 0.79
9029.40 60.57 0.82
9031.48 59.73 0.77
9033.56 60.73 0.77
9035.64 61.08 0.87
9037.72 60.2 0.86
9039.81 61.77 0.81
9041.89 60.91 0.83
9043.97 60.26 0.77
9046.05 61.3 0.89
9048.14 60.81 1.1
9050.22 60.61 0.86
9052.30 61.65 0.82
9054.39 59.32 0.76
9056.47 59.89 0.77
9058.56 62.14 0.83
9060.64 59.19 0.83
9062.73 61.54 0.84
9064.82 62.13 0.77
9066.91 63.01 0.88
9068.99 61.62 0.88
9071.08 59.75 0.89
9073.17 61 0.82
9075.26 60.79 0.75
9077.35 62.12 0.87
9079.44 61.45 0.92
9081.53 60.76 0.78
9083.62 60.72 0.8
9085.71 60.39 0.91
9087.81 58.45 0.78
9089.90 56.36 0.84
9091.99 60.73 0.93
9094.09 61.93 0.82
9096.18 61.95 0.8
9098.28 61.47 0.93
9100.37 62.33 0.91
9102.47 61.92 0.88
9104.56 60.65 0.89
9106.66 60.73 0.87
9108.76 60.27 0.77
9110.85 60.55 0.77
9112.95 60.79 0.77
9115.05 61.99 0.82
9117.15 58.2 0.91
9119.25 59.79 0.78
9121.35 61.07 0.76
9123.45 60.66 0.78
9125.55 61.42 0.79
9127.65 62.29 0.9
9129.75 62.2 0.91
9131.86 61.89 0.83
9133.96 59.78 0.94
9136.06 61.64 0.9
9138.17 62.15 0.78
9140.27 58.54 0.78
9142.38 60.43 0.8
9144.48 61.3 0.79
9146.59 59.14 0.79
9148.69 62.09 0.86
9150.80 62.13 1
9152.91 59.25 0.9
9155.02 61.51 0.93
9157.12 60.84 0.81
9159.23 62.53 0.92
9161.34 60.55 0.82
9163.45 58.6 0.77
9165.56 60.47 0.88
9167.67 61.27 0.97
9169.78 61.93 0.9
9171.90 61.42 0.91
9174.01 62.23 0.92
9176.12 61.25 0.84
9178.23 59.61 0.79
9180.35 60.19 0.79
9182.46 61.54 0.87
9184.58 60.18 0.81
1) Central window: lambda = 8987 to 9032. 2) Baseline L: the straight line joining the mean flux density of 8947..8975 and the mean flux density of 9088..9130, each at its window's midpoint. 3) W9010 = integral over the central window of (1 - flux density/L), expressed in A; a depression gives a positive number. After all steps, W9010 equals 0.6 A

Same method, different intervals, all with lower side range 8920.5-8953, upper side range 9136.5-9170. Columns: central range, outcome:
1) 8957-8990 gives 0.1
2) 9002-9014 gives 0.3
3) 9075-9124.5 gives 0.1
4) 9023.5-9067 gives 0.2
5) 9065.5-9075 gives -0.1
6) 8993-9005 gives 0.2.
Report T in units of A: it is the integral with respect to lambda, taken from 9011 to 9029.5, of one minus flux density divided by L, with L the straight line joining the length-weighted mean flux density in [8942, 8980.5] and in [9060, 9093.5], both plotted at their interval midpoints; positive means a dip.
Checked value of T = 0.4 A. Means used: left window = 60.4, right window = 60.6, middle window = 59.1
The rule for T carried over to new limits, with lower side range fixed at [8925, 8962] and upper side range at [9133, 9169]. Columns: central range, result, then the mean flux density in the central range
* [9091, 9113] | -0.2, 61.2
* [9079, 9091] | 0.2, 59.6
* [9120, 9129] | -0.1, 61.4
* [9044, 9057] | 0.0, 60.6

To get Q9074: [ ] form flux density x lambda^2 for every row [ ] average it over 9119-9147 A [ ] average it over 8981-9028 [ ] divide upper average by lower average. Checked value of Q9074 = 1.05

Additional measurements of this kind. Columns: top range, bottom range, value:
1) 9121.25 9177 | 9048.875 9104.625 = 1.02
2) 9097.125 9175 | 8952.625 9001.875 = 1.04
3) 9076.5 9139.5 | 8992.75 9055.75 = 1.03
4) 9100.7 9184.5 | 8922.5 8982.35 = 1.05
